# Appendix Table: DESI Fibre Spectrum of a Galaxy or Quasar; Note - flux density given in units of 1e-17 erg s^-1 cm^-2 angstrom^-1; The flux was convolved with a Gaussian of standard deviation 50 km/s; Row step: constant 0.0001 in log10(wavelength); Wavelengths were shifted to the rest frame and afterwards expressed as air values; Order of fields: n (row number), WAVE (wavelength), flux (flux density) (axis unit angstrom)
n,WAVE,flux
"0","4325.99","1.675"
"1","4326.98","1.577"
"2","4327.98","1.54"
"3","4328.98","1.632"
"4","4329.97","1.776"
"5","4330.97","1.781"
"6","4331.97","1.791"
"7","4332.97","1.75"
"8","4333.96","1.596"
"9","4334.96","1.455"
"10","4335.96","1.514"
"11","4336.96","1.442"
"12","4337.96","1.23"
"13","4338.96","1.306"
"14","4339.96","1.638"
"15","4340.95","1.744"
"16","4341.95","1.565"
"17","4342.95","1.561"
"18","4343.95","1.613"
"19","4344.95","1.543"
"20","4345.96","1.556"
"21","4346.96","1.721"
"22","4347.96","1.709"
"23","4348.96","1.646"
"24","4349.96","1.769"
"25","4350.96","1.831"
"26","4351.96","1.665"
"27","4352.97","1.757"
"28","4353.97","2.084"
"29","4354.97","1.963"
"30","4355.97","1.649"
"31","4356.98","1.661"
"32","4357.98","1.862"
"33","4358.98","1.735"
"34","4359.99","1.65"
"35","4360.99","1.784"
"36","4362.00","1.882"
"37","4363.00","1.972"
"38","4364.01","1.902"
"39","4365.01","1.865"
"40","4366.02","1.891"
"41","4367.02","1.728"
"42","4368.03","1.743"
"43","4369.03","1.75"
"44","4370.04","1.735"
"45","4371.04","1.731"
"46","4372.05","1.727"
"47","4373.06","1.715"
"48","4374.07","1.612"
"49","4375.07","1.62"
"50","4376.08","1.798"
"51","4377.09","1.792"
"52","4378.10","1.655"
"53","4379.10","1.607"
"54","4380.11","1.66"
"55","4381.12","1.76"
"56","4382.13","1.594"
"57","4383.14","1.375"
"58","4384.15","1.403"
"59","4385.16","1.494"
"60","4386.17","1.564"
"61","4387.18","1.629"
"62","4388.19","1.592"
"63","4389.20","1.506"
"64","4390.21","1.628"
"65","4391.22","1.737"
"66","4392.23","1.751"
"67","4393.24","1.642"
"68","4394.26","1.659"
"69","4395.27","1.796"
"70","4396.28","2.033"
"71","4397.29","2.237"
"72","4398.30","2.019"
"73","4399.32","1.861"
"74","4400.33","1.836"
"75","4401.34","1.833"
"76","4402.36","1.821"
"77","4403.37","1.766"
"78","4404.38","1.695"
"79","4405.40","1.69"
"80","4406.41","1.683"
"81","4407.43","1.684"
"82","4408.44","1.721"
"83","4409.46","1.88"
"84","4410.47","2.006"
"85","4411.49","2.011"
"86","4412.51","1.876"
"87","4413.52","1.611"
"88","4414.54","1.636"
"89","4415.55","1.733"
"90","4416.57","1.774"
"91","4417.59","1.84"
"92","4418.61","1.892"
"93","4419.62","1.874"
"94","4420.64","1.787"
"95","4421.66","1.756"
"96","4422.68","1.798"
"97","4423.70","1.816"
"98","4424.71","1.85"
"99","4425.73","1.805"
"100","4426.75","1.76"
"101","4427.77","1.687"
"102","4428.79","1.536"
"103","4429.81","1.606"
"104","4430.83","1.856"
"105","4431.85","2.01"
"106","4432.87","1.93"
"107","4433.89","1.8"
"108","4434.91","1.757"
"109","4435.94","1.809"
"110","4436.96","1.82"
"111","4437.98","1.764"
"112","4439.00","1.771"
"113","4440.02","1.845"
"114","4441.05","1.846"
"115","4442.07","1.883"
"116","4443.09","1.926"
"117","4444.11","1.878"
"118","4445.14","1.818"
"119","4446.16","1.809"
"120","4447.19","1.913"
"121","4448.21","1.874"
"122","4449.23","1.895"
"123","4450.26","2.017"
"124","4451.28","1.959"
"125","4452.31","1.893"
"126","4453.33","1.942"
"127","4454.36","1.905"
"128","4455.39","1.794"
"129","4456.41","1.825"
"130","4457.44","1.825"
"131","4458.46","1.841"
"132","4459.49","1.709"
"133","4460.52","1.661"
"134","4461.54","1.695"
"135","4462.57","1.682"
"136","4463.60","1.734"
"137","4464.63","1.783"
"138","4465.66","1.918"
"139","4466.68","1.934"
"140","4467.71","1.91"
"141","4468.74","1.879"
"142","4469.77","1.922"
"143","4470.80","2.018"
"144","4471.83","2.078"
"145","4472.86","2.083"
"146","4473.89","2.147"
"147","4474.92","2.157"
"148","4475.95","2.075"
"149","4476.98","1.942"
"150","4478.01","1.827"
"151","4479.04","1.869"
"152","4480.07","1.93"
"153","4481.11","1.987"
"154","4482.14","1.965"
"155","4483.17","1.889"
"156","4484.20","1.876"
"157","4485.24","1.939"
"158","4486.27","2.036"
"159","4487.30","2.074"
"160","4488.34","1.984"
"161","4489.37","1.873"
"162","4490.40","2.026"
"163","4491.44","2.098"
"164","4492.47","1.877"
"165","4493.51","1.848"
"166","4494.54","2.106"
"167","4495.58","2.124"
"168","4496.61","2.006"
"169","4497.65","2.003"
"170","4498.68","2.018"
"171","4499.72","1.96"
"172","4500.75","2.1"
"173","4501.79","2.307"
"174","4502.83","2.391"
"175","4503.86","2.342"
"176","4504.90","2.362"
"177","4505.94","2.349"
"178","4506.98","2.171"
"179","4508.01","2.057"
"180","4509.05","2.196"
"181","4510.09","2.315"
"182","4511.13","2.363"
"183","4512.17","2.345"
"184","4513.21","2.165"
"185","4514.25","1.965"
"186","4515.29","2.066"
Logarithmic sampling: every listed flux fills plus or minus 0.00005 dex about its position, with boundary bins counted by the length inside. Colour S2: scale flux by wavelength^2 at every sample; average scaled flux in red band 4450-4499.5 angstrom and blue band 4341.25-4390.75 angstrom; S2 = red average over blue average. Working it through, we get 1.19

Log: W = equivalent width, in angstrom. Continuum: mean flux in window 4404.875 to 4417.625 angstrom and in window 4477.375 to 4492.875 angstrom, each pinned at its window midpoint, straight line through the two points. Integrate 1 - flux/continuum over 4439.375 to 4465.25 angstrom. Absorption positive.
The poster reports 0.5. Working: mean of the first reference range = 1.78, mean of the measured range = 1.84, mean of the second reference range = 1.95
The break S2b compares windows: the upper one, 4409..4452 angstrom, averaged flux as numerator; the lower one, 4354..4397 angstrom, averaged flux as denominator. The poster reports 1.1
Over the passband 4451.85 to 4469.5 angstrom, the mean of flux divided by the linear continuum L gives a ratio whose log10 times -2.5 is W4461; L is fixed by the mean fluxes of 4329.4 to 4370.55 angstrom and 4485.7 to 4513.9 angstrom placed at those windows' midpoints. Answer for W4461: 0.11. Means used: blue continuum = 1.7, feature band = 1.82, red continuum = 2.13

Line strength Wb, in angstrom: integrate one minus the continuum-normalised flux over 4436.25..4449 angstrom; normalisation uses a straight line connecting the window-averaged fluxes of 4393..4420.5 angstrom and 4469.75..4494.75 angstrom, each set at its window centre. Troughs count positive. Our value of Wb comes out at 0.4 angstrom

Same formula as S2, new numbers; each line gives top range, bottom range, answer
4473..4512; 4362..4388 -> 1.29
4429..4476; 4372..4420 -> 1.10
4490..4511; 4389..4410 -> 1.25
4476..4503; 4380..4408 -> 1.22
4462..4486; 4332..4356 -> 1.25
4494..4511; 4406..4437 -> 1.26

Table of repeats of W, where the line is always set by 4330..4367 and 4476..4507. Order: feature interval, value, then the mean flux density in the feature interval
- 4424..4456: 1.3 angstrom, 1.84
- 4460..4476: 0.6 angstrom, 1.91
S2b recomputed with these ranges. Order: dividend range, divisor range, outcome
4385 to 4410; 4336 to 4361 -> 1.06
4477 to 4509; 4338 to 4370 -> 1.19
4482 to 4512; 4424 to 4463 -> 1.15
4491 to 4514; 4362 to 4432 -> 1.23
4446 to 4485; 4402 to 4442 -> 1.06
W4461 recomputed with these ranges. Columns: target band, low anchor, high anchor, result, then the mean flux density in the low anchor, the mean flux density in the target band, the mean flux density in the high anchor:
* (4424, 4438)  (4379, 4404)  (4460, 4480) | 0.02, 1.71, 1.79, 1.91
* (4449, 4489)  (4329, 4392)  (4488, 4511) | 0.06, 1.68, 1.91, 2.12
